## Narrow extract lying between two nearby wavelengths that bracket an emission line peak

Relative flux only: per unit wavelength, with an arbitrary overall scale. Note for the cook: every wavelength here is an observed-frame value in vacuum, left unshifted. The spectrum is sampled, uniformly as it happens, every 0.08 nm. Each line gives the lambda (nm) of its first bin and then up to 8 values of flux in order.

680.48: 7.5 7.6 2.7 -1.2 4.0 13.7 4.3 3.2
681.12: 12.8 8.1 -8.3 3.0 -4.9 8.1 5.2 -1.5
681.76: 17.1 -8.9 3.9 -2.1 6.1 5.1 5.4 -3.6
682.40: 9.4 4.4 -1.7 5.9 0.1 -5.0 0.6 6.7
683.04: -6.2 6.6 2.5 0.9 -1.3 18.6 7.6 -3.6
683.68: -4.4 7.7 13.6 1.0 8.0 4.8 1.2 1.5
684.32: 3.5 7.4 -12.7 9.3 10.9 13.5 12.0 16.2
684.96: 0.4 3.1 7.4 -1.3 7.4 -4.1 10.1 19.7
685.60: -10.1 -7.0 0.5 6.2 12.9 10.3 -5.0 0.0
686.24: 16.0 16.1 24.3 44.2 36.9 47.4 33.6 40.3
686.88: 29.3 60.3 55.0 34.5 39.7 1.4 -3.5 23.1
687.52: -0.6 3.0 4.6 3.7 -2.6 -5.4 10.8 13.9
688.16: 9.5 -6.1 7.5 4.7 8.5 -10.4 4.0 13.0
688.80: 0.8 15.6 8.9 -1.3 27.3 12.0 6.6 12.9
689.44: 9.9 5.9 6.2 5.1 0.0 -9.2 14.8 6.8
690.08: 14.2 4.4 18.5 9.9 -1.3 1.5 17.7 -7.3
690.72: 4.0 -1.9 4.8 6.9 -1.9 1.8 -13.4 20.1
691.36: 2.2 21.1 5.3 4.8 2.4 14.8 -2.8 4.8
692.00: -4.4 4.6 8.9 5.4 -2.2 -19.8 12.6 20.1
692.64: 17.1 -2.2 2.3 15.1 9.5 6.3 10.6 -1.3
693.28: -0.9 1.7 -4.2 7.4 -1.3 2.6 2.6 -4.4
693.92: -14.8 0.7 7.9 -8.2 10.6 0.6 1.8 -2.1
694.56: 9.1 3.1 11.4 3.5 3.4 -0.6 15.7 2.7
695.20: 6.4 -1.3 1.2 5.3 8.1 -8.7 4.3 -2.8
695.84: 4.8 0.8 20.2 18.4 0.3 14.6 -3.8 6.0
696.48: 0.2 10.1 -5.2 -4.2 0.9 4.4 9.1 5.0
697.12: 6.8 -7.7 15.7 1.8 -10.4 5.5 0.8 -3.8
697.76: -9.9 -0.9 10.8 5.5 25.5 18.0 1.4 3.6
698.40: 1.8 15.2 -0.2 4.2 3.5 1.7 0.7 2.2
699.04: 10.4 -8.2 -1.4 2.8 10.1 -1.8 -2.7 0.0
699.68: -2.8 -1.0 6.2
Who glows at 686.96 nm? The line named [O II] 3727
